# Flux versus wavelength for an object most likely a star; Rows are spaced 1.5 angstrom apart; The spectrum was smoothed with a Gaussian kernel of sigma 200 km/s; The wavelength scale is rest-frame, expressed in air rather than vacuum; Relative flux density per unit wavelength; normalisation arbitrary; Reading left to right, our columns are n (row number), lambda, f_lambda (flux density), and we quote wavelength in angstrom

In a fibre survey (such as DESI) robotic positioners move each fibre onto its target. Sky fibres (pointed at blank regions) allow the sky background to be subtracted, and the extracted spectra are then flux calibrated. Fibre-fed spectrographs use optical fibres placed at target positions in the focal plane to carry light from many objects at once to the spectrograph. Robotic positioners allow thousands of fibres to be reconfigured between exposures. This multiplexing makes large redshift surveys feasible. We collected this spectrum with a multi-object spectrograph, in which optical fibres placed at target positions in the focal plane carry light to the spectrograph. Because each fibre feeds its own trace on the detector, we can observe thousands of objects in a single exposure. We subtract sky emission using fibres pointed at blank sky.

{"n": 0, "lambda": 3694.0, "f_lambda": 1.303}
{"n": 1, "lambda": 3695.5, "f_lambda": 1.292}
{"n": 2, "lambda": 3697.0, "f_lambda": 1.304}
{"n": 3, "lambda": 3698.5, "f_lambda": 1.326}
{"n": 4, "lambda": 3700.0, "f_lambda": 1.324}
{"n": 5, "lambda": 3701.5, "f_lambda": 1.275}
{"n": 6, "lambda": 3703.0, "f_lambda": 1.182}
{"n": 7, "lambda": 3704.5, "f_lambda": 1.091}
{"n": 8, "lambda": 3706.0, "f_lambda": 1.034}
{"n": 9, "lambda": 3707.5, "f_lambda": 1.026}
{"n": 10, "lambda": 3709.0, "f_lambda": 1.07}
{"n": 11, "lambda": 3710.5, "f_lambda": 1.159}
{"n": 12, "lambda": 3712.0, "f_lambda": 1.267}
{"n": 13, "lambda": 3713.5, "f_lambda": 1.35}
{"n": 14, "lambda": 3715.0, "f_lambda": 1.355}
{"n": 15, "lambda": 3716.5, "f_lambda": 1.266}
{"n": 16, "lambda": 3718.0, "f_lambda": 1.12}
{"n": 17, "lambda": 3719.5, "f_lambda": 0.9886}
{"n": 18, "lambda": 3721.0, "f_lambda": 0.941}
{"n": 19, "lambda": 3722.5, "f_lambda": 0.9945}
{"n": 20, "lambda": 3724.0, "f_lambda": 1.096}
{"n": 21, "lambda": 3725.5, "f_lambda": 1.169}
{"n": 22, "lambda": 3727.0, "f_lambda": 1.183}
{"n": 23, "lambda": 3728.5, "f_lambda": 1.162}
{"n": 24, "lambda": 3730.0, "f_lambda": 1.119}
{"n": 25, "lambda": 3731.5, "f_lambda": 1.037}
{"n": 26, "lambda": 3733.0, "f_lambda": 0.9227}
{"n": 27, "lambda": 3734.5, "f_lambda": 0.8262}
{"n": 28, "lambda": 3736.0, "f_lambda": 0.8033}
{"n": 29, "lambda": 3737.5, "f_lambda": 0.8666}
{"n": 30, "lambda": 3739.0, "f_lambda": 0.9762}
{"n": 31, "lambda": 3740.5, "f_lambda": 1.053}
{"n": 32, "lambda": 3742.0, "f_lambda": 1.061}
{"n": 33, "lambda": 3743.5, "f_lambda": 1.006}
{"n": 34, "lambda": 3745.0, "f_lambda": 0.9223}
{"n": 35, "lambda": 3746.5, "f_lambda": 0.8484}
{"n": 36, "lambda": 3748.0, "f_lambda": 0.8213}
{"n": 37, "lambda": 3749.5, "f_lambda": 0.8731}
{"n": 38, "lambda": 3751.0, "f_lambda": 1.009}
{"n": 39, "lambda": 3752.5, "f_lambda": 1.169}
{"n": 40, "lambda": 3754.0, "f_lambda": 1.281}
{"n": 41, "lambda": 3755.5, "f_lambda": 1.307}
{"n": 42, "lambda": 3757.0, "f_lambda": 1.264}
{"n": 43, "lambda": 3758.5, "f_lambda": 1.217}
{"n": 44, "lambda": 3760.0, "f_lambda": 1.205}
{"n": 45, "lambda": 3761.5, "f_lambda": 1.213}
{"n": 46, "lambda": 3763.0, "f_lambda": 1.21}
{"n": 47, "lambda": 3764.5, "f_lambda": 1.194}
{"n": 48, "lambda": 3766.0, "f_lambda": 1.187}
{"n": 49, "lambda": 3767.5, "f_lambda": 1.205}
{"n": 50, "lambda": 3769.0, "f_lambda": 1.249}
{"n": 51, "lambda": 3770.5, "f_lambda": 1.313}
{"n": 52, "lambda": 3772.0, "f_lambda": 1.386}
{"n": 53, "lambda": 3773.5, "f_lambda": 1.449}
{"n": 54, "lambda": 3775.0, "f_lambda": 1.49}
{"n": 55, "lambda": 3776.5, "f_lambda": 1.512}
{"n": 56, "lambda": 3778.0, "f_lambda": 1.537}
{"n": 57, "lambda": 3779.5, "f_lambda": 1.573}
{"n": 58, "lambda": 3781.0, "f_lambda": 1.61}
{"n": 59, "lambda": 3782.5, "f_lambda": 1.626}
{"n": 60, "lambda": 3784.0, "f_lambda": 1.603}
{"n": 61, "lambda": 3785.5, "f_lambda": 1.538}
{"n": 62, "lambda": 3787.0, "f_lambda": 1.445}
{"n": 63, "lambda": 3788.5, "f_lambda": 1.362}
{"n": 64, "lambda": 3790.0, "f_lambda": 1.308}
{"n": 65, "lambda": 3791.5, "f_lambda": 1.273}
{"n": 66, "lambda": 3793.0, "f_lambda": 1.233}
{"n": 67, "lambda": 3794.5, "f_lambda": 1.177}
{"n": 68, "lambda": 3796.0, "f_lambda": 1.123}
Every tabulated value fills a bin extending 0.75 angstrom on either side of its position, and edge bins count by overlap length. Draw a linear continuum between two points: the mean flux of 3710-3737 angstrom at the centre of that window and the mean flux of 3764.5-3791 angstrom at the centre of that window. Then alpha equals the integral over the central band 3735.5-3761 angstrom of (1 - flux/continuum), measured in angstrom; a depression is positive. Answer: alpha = 4.2 angstrom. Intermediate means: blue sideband 1.1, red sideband 1.43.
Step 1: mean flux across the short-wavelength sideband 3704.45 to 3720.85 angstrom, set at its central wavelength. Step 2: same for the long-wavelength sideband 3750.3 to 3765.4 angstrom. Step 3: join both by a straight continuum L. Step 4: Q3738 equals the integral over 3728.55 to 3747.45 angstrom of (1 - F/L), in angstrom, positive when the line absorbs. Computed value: 3.6 angstrom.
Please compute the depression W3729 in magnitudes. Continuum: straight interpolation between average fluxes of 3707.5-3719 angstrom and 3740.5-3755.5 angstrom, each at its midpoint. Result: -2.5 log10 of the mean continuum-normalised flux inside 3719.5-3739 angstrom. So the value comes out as 0.12 mag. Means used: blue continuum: 1.21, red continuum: 1.02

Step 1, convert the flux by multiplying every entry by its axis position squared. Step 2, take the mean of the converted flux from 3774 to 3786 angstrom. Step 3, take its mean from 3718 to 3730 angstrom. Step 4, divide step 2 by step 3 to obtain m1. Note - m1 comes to 1.49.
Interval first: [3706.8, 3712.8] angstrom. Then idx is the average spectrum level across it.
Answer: 1.13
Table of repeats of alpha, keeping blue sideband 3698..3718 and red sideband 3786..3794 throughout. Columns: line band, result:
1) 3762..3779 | -0.6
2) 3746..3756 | 1.8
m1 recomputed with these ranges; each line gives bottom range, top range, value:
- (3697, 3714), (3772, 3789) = 1.32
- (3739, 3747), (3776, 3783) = 1.63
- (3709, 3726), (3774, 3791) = 1.35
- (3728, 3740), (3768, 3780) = 1.52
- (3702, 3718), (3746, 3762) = 0.97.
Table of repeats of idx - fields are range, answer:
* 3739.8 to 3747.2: 0.979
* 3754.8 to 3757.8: 1.28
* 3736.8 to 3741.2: 0.965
